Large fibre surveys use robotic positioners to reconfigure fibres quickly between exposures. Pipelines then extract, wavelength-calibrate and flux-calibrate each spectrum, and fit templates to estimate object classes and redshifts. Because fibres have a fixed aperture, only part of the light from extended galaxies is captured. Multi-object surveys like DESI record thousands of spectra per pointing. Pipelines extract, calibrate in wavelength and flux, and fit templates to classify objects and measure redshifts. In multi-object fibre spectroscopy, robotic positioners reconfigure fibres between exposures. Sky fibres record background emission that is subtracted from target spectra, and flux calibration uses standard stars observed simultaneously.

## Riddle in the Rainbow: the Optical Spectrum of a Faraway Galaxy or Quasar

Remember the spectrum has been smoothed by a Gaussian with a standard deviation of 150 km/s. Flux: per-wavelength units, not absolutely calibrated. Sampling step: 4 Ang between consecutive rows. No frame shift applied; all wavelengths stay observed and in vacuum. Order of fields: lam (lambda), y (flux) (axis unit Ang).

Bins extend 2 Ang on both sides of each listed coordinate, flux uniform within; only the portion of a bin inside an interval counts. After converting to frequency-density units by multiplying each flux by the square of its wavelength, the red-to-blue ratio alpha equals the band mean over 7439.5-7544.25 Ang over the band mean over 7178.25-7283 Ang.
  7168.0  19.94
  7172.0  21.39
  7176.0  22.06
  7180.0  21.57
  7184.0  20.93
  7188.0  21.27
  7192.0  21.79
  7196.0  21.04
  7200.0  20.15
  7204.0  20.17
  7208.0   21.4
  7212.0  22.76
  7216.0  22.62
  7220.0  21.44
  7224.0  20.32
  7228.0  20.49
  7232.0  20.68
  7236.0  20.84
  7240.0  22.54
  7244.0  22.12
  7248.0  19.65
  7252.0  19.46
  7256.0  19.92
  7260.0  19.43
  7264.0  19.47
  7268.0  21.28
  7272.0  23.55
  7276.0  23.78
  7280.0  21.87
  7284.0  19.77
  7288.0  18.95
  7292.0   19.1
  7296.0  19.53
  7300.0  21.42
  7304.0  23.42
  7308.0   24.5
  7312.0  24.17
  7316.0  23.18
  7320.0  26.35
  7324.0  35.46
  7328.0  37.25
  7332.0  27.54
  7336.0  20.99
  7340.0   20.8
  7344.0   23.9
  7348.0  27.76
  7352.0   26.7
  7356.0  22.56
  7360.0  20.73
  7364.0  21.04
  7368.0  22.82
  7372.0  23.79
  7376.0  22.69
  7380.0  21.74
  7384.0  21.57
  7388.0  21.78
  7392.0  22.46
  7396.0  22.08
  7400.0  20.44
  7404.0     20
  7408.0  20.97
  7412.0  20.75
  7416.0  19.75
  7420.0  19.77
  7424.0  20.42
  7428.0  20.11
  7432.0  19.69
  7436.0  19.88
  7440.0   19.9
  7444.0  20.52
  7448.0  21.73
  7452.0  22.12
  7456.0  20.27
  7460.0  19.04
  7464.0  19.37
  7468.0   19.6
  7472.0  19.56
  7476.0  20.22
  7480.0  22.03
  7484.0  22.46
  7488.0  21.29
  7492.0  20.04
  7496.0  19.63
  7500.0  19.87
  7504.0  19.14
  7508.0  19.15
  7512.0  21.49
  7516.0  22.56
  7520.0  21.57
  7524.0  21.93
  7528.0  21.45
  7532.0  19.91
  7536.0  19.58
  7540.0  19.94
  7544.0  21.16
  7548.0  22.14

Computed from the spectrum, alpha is 1.04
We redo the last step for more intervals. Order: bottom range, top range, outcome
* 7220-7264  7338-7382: 1.16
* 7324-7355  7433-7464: 0.78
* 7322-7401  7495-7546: 0.89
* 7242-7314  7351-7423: 1.05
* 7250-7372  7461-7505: 0.91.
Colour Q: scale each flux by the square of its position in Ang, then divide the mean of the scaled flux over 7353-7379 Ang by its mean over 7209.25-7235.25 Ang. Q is 1.1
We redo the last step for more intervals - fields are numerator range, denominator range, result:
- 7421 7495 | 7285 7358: 0.86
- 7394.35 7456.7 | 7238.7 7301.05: 1.03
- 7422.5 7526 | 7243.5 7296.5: 1.06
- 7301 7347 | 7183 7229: 1.27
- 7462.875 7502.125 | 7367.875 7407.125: 0.96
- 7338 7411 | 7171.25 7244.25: 1.10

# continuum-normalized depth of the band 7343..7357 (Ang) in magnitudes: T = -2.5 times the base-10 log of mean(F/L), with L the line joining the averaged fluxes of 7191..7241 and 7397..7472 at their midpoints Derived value -0.23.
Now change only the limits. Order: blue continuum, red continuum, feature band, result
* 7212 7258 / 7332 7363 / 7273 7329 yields -0.07 mag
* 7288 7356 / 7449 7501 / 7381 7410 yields 0.07 mag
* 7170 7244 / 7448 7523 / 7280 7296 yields 0.08 mag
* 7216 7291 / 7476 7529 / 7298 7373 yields -0.19 mag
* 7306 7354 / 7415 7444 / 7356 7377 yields 0.09 mag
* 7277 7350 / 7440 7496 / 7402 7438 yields 0.08 mag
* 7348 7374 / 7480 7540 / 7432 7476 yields 0.08 mag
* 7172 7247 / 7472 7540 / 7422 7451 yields 0.02 mag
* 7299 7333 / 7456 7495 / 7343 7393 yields 0.09 mag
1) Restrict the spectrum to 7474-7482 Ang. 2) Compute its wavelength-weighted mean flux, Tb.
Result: 21.1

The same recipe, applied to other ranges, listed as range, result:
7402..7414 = 20.6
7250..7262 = 19.6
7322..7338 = 30.3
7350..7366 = 22.8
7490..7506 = 19.7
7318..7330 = 33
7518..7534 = 21.2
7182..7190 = 21.1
